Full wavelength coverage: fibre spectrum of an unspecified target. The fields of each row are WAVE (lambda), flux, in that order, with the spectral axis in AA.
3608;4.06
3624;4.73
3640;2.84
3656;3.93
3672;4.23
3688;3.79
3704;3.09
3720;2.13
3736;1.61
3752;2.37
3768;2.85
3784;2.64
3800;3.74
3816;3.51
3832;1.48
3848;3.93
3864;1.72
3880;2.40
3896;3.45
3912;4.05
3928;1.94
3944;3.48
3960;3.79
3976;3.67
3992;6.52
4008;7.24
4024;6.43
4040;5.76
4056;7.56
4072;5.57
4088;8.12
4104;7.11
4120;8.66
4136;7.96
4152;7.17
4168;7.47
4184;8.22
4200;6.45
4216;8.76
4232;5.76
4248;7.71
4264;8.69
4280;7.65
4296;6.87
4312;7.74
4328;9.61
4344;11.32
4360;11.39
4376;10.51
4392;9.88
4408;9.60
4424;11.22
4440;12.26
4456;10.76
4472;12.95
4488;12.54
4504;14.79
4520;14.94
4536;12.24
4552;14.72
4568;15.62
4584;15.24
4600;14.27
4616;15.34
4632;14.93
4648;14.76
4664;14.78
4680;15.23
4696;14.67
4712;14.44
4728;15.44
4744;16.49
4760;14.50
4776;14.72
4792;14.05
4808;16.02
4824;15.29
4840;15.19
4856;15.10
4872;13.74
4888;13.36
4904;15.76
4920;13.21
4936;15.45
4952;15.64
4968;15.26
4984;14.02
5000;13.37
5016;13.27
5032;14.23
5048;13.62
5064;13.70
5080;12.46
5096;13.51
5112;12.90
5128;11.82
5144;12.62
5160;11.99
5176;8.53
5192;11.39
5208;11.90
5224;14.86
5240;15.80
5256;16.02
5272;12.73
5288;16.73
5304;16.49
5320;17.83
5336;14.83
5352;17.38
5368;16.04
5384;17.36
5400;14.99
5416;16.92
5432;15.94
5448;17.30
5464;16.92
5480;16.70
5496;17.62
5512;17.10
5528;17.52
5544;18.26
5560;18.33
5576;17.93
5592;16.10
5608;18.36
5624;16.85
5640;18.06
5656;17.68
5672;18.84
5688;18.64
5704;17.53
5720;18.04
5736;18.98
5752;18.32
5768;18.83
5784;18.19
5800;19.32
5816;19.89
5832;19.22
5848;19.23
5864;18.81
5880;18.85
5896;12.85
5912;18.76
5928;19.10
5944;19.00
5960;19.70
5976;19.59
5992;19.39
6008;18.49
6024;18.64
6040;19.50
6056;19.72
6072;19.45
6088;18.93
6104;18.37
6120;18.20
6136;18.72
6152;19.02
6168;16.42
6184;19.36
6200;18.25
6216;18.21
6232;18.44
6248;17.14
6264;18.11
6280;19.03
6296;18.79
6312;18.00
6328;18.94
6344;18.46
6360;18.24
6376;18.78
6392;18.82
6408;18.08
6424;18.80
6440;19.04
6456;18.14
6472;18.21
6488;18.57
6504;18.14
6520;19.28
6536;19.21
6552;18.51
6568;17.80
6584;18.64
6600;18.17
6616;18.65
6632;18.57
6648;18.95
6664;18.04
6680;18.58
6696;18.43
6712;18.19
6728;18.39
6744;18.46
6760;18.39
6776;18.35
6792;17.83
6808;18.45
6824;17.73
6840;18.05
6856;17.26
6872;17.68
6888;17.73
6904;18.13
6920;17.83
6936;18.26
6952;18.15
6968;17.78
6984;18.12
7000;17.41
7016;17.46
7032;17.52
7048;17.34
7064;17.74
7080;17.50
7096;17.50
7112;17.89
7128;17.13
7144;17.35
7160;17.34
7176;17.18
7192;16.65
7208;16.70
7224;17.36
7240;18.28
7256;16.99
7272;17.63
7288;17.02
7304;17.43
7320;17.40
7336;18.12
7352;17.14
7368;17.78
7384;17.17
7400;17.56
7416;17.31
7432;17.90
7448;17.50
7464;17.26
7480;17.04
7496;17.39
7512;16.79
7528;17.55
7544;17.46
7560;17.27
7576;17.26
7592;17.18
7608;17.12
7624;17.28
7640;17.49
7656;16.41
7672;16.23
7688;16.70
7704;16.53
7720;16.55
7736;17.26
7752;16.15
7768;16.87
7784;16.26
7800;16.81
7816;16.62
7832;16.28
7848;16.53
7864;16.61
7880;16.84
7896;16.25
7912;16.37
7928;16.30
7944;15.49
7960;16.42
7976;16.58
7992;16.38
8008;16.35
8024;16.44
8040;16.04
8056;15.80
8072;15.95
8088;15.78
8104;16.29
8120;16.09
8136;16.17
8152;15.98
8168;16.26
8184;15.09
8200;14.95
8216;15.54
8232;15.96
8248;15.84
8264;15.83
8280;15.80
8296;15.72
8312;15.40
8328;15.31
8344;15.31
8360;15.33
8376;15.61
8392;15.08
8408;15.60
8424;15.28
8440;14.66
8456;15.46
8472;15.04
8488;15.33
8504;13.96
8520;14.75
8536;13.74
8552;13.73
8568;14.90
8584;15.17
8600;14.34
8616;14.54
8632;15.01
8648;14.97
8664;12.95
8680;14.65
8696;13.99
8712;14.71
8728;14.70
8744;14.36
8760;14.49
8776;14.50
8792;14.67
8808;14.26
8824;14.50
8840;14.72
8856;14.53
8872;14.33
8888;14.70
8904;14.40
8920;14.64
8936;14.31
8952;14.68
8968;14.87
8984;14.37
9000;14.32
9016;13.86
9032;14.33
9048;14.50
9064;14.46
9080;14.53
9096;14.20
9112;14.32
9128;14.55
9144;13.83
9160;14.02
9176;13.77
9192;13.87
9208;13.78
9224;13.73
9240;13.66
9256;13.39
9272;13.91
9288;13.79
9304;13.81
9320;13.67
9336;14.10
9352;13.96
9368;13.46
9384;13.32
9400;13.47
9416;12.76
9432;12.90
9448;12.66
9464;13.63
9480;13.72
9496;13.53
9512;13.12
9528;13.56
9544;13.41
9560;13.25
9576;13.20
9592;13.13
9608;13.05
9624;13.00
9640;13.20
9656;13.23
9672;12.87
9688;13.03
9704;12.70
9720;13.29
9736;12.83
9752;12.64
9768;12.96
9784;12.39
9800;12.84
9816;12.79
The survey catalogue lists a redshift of 0.000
